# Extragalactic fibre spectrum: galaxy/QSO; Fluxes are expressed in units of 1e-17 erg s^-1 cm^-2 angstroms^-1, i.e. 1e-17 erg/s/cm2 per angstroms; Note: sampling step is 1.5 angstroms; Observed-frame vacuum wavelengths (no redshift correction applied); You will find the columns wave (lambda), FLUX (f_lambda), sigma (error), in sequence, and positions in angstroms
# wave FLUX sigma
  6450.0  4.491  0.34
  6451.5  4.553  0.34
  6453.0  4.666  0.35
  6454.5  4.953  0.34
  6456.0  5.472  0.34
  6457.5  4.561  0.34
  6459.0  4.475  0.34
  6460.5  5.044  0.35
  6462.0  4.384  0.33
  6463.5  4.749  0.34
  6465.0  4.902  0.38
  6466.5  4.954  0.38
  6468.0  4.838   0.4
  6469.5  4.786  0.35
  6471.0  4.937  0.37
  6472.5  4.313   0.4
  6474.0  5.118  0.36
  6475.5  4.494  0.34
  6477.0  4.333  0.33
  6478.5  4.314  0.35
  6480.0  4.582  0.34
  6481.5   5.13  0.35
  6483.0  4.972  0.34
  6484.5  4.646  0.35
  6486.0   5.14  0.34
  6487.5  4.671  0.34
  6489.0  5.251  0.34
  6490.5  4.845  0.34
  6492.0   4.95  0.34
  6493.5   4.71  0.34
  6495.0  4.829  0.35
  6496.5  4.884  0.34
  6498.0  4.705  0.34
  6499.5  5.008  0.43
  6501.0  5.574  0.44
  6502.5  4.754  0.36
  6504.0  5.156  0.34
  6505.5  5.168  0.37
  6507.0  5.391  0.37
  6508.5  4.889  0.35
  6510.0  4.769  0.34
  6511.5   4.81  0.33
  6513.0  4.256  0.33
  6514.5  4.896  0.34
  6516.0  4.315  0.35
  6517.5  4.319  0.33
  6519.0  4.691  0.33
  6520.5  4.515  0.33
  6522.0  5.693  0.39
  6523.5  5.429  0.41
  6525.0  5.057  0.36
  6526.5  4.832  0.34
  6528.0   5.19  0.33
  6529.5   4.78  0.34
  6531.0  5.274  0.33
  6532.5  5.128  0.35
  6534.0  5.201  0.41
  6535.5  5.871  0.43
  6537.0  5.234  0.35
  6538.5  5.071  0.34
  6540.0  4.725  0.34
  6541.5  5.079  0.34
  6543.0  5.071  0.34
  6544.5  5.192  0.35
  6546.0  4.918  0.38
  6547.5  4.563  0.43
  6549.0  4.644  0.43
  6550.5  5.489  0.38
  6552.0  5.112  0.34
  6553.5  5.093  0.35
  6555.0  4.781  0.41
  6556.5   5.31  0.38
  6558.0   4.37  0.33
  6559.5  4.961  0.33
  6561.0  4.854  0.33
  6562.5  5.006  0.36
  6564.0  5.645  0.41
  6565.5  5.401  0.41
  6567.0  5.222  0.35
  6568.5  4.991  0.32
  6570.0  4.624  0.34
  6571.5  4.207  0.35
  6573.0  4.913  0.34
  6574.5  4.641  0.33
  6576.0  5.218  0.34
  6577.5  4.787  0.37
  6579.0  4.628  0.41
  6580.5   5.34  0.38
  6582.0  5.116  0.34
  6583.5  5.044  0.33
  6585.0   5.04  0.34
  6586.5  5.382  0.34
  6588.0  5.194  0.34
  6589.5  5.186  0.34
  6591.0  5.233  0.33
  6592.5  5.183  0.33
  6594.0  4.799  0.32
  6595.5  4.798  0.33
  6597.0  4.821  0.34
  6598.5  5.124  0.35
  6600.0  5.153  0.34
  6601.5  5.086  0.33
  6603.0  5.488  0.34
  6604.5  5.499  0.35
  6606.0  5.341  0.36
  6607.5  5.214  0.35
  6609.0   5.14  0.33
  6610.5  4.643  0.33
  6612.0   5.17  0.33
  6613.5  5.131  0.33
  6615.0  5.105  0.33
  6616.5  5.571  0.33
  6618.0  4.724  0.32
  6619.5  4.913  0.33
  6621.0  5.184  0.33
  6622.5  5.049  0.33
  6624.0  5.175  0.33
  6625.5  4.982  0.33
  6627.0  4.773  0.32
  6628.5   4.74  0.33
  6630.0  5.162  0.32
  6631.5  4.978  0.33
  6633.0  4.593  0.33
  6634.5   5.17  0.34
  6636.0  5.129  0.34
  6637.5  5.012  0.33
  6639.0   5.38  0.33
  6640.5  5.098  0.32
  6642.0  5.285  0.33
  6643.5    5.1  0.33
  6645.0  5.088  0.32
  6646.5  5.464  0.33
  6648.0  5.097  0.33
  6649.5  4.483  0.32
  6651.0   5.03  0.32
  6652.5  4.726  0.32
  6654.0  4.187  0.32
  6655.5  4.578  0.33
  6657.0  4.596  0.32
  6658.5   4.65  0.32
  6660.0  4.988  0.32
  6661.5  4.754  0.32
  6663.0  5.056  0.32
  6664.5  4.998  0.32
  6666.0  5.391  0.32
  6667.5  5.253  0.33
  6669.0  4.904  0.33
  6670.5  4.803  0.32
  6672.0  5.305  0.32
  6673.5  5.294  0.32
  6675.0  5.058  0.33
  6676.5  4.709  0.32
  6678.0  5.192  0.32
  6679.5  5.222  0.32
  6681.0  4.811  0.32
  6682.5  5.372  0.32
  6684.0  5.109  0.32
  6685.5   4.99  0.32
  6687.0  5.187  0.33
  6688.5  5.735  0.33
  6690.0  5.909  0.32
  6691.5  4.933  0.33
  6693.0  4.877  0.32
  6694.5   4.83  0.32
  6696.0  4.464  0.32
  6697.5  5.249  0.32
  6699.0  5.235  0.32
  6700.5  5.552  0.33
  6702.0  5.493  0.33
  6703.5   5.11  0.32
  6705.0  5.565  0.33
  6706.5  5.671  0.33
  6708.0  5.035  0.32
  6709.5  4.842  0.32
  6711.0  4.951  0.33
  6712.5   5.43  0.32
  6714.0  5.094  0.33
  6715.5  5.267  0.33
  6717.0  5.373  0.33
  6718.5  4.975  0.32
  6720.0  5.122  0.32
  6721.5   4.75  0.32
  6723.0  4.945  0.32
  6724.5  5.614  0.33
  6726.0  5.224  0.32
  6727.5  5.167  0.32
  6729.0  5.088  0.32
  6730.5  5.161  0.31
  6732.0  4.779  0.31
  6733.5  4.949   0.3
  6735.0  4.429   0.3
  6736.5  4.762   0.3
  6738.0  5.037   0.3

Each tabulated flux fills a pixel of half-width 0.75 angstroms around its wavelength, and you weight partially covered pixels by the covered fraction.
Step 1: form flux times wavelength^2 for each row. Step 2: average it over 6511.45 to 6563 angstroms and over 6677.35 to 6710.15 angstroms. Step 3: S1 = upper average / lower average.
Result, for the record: 1.10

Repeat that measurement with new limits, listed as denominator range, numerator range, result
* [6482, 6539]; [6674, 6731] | 1.10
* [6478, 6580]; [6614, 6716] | 1.07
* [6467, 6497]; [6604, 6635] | 1.10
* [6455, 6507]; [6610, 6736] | 1.11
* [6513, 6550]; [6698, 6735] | 1.10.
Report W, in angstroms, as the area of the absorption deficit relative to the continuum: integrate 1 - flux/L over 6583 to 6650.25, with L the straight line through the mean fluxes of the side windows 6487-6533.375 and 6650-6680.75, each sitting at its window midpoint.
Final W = -2.16 angstroms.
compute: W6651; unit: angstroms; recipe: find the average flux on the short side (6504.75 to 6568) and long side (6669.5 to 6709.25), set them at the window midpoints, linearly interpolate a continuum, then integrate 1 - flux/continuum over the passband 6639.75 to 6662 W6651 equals 1.1 angstroms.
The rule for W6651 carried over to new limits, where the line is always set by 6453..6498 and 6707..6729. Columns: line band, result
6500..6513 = -0.5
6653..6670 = 0.7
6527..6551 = -1.0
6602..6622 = -0.7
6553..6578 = -0.1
